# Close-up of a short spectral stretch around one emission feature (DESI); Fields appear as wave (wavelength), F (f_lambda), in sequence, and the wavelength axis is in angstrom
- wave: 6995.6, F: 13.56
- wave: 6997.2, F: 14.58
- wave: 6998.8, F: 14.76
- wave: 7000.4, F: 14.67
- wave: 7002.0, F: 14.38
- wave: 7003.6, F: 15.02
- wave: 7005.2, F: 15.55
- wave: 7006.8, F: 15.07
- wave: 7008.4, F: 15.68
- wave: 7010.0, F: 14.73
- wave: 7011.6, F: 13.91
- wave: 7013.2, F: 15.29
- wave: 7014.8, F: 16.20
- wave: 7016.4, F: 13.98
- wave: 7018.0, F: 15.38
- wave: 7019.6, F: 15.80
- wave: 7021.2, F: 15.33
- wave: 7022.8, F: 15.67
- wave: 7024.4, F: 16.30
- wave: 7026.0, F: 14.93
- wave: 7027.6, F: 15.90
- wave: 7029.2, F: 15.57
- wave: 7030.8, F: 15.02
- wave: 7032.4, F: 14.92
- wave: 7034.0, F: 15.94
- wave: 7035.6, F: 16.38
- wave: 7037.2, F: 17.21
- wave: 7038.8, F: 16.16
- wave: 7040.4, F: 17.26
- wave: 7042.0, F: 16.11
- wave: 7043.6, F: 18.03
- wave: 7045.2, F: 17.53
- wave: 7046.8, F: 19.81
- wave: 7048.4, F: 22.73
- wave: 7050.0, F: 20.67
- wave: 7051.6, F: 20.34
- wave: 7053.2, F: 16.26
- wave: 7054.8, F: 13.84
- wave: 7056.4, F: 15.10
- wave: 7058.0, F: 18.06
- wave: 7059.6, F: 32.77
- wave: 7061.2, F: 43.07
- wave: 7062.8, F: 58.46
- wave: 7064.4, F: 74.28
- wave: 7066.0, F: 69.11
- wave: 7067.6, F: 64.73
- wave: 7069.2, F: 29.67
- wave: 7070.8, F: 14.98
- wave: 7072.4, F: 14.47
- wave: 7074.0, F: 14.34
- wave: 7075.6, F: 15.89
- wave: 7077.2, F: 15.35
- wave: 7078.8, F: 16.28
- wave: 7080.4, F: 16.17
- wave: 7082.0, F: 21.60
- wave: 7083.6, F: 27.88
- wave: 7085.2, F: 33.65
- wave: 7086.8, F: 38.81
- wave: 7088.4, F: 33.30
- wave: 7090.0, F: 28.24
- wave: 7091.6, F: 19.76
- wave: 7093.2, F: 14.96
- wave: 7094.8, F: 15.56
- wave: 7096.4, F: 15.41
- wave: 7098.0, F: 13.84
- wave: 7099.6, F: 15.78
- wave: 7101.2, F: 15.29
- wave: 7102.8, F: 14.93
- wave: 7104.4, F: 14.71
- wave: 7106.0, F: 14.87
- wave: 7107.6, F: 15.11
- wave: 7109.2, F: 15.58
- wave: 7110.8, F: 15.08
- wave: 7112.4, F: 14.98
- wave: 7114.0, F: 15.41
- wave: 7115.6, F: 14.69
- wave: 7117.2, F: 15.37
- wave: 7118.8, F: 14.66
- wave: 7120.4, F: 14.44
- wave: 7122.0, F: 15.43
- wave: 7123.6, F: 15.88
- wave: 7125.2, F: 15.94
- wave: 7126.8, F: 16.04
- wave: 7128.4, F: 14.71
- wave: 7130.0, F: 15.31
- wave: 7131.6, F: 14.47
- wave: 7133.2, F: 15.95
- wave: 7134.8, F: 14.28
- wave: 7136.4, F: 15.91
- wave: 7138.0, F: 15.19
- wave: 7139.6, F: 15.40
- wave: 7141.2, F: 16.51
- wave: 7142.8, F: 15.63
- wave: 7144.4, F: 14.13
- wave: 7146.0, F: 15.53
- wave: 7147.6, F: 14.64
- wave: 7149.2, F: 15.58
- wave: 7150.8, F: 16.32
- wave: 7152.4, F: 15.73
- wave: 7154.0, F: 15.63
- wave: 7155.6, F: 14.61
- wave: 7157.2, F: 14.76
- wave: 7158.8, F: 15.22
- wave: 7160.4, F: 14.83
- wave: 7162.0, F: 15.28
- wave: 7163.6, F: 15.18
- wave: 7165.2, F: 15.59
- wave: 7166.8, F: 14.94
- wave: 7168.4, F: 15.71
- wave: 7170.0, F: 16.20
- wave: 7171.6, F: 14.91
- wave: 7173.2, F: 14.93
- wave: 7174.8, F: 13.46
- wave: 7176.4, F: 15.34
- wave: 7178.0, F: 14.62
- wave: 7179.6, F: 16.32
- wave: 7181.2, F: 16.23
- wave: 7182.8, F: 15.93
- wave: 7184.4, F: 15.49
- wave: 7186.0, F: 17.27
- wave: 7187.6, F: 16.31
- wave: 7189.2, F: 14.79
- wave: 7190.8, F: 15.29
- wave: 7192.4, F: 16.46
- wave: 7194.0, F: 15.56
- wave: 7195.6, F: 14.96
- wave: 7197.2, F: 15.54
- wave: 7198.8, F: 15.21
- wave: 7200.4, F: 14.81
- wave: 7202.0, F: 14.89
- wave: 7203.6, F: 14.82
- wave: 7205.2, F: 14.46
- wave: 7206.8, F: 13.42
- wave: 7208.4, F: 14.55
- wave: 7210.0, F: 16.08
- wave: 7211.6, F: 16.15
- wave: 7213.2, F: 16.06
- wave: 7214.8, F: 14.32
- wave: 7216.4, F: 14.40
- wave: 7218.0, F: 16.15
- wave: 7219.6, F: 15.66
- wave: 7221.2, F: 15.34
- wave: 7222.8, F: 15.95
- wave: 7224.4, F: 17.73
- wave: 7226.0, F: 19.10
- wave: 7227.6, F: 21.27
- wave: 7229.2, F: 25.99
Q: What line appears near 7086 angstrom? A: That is [N II]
